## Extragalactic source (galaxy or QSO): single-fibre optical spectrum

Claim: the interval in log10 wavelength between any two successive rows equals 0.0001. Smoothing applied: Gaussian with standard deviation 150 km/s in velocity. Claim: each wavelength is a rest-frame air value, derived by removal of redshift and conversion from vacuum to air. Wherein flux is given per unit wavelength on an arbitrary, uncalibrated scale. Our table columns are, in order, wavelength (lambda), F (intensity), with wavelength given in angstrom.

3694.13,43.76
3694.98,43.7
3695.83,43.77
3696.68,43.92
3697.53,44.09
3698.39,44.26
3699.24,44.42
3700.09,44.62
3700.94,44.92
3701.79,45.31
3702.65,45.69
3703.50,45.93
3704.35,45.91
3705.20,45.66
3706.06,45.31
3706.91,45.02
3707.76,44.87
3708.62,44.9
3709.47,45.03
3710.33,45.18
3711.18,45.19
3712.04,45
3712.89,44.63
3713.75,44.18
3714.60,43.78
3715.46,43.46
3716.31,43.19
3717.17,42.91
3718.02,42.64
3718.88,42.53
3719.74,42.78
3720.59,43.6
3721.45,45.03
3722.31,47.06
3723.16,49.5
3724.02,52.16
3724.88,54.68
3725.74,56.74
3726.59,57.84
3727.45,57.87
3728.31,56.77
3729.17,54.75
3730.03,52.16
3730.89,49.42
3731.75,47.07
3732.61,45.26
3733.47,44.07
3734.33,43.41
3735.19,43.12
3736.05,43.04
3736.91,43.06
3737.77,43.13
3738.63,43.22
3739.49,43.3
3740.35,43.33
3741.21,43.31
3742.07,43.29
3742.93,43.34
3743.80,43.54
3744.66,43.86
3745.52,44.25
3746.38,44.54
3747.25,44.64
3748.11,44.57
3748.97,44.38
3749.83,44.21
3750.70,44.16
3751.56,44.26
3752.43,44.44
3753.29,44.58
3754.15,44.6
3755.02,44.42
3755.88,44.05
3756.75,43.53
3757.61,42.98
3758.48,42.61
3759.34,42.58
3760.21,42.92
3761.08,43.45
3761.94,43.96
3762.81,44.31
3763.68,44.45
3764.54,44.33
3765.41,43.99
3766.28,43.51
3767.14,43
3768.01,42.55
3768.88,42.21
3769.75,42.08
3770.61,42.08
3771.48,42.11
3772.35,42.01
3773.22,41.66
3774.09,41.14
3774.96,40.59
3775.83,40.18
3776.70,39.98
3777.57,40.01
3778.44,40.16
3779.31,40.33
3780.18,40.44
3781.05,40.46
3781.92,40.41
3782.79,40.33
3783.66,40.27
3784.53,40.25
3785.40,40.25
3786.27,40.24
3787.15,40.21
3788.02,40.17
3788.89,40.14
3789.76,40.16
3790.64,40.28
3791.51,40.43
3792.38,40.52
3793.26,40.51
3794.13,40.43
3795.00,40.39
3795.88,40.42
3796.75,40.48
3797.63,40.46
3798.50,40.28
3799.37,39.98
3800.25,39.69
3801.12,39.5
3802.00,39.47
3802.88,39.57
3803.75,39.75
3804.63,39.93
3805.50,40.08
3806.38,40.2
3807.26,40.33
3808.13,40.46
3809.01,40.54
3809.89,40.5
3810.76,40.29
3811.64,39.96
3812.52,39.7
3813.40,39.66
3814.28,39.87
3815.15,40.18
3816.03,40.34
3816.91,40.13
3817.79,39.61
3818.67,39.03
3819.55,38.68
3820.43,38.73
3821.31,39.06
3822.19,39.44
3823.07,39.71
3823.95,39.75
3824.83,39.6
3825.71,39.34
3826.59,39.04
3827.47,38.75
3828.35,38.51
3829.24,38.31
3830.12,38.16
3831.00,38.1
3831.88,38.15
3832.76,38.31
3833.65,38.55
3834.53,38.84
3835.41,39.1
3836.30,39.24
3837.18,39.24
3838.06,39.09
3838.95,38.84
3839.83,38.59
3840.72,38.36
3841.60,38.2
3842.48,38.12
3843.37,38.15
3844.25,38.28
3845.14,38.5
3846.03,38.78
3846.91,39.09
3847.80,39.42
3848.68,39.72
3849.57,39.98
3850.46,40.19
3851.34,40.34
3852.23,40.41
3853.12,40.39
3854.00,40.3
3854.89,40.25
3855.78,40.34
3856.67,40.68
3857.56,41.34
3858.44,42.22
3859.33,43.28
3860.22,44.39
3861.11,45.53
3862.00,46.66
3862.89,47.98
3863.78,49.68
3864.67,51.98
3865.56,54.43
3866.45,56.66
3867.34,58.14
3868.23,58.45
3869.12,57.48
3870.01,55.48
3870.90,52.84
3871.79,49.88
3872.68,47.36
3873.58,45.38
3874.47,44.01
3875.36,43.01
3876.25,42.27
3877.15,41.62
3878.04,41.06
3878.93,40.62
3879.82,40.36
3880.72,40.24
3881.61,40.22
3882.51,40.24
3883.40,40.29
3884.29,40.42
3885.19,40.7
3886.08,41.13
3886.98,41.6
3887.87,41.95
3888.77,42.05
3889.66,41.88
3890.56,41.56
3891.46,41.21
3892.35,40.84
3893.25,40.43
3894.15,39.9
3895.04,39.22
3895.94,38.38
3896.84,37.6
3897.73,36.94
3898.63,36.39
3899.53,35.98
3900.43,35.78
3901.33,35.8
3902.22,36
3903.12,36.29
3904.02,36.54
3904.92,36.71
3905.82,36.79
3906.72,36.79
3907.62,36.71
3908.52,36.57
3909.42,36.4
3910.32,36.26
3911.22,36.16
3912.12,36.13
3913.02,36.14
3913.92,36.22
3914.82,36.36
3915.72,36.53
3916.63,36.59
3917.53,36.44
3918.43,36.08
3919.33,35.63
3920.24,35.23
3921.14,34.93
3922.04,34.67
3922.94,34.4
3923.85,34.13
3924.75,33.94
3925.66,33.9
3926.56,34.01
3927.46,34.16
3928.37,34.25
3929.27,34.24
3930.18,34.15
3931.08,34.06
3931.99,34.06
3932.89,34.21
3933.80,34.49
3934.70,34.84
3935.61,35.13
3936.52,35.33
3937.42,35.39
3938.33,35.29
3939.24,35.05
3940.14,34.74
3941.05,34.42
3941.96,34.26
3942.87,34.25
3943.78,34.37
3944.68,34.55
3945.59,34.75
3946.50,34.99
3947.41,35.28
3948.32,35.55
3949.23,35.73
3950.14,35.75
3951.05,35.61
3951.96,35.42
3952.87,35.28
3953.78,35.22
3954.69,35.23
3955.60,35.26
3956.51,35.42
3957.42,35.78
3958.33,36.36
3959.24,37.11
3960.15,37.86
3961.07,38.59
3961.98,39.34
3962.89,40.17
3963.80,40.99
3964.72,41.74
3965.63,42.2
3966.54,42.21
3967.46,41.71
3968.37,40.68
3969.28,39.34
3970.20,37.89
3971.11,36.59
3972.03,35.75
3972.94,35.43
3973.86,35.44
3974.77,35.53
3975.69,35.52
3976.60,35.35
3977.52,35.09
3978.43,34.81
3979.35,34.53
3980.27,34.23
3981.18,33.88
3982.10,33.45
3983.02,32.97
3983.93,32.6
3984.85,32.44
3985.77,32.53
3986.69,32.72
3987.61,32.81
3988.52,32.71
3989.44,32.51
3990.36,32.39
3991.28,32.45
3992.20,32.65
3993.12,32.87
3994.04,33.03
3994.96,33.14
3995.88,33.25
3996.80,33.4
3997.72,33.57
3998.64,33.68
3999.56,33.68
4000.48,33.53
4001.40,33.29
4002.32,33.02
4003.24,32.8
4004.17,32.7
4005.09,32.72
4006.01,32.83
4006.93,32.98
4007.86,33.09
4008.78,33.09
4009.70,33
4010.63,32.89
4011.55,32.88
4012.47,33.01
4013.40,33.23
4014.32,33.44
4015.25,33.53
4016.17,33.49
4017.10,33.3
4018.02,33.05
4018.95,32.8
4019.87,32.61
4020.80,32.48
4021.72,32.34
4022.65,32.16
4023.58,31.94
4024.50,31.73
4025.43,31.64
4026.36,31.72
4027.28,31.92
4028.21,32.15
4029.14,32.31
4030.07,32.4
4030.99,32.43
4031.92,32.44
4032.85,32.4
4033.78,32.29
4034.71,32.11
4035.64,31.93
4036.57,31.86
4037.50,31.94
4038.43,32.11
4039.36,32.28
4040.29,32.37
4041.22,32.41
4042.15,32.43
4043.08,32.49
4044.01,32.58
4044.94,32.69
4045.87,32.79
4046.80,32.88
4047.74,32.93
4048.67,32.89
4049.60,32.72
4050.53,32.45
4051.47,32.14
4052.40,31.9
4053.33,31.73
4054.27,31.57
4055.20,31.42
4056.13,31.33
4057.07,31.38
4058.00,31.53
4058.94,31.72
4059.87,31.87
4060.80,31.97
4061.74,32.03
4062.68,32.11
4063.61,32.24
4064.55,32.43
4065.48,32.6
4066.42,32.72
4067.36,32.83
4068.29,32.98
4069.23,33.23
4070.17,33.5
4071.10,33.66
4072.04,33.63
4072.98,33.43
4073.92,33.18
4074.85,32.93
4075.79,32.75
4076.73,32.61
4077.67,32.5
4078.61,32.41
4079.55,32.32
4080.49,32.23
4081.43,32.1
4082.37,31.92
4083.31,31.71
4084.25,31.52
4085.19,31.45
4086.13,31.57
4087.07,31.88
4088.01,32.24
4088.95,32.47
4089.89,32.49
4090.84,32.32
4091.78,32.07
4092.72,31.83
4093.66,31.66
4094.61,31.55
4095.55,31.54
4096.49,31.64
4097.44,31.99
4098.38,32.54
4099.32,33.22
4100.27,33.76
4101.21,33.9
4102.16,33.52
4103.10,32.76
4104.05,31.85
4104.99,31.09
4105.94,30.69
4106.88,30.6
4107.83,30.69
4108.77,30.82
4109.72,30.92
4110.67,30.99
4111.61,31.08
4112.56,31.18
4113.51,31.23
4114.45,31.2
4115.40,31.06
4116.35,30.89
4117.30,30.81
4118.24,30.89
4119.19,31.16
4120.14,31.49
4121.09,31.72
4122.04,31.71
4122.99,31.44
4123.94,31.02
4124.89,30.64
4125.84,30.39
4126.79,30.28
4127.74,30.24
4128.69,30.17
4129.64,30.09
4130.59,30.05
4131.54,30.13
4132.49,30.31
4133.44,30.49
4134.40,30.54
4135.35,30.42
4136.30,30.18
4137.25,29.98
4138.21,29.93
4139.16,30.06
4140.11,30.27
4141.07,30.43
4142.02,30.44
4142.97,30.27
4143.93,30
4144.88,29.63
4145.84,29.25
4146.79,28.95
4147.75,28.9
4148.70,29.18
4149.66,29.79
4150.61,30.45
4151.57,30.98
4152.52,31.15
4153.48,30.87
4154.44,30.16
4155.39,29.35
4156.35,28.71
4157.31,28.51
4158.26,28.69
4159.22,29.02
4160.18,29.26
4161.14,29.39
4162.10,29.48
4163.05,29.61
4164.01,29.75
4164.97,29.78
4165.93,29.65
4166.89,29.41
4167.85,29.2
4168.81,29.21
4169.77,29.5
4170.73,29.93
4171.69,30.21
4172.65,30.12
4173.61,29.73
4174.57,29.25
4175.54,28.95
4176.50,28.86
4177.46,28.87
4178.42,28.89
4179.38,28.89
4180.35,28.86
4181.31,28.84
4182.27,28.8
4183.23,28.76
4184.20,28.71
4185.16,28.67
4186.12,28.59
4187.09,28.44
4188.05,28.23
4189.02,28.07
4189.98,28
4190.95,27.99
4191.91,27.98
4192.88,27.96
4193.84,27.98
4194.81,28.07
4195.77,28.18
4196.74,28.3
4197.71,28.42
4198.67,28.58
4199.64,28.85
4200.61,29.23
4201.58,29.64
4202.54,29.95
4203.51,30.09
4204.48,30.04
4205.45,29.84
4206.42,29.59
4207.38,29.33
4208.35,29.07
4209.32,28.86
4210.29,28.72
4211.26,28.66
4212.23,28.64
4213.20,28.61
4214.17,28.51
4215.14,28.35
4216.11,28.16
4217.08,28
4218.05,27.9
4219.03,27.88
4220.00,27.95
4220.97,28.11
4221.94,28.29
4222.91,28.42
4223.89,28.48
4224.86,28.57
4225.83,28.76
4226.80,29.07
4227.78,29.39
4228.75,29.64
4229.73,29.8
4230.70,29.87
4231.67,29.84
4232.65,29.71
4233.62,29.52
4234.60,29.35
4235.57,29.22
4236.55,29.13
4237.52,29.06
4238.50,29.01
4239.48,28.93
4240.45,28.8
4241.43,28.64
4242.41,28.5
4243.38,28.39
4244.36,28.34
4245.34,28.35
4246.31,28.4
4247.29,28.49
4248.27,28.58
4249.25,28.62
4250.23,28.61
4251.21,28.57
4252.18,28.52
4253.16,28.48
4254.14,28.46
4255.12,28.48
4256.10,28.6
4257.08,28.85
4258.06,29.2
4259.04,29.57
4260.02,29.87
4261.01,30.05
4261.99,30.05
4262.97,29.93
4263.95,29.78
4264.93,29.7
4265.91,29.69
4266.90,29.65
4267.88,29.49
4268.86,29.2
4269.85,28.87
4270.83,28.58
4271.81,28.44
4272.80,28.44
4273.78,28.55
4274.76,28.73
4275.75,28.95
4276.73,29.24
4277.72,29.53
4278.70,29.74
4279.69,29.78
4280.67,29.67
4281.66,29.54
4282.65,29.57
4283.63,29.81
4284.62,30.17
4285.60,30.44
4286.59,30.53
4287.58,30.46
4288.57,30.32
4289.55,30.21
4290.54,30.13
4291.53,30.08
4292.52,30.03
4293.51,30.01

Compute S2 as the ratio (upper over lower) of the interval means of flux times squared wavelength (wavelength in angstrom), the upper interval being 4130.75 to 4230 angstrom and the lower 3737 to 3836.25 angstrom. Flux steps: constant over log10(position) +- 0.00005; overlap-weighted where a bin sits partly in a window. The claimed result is 0.9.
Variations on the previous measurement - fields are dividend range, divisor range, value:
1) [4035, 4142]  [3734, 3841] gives 0.90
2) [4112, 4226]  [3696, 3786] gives 0.82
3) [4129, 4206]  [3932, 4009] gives 0.92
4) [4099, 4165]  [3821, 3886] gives 0.83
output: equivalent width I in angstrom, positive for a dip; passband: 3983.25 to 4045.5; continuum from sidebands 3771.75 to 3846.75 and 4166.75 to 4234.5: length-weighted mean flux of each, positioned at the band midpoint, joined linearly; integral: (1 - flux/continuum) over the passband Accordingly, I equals 2.5 angstrom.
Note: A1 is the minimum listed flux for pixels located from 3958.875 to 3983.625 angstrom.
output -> 32.97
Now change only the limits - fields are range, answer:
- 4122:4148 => 28.9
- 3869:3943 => 33.9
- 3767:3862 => 38.1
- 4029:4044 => 31.86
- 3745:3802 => 39.47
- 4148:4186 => 28.51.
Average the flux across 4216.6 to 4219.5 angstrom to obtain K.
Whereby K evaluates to 27.9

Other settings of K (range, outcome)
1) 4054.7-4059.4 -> 31.5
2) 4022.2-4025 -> 31.9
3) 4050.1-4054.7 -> 31.9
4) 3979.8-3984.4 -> 33.4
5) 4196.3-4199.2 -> 28.4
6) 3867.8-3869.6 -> 58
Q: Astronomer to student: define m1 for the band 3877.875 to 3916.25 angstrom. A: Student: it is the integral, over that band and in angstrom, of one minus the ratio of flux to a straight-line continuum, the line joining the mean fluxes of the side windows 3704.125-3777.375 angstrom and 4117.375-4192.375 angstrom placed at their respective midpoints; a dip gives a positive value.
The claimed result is 0.7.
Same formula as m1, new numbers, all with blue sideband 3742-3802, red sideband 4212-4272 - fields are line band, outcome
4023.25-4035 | 0.9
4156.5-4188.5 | 1.8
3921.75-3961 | 2.4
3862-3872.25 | -3.7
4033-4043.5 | 0.7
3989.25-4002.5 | 1.0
